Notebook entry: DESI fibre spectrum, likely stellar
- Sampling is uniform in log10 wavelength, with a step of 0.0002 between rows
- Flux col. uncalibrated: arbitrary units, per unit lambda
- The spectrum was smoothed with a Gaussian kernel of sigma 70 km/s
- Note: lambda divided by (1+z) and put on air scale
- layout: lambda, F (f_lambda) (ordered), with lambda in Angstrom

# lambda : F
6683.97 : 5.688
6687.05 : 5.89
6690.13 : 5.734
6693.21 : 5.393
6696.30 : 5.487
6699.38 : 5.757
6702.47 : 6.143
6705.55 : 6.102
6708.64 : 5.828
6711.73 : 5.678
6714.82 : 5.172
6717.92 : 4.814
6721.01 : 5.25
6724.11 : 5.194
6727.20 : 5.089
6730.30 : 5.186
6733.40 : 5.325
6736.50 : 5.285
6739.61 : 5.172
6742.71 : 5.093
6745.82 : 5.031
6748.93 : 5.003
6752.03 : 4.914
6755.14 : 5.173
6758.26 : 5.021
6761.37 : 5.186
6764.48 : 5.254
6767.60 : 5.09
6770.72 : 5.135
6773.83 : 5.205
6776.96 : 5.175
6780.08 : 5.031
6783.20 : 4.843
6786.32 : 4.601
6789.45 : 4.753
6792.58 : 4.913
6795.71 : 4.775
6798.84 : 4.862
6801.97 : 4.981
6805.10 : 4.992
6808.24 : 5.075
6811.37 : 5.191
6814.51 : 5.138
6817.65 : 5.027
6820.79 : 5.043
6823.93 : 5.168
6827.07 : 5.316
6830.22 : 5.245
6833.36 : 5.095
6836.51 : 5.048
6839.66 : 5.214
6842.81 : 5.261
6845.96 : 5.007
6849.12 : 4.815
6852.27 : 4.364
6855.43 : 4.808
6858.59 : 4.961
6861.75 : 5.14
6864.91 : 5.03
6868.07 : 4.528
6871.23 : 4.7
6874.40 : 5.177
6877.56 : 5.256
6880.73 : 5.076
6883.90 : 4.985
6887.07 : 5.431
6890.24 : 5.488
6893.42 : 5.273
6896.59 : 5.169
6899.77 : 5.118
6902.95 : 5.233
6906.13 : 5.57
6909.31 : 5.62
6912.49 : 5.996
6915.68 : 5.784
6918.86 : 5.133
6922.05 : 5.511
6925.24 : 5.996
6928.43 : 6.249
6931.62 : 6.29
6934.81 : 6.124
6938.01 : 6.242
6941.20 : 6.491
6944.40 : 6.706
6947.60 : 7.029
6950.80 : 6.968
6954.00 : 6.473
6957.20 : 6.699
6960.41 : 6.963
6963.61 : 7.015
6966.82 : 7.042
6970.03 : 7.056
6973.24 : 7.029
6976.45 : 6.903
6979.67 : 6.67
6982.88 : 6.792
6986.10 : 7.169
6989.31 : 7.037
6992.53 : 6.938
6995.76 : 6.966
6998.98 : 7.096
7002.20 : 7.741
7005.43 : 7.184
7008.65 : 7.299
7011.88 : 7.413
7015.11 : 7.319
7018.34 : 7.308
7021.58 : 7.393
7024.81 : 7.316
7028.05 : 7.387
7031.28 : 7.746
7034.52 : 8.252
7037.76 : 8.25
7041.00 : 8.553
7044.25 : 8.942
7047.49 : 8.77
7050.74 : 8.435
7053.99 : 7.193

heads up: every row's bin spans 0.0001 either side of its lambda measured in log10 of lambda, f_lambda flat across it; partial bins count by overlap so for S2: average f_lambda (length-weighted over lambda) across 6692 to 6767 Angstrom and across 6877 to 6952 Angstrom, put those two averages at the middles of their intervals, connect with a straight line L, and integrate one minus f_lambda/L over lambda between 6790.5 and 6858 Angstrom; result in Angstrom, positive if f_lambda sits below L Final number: 6.5 Angstrom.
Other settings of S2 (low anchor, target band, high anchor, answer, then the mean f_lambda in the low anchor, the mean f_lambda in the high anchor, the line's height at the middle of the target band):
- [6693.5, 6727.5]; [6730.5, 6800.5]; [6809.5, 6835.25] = 3.87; 5.51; 5.15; 5.34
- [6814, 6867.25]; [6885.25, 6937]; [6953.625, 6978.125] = 3.97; 5.03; 6.92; 6.09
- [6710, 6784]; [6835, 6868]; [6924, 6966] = 5.32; 5.14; 6.57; 5.9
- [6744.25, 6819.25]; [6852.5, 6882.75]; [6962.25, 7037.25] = 4.89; 5.02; 7.24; 5.89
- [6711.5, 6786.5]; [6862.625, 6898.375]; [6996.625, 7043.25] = 6.90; 5.12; 7.6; 6.32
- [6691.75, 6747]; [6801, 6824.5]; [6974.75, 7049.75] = 3.83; 5.39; 7.51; 6.06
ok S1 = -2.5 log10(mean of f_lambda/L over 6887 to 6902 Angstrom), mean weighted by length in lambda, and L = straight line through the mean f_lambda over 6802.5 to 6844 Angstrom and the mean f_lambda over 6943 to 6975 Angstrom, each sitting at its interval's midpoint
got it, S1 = 0.150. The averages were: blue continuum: 5.13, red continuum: 6.9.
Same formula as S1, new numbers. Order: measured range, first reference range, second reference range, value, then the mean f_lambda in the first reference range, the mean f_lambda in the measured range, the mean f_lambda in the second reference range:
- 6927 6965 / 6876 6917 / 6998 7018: -0.06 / 5.38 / 6.6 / 7.35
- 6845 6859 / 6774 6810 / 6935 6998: 0.17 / 4.92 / 4.76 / 6.84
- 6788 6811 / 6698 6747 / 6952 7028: 0.19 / 5.38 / 4.92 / 7.09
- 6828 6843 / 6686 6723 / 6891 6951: 0.12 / 5.59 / 5.17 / 5.89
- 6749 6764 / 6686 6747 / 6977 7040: 0.12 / 5.43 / 5.08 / 7.34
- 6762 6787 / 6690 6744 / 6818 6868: 0.04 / 5.42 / 5.06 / 5.02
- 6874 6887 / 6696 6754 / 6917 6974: 0.19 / 5.34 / 5.16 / 6.49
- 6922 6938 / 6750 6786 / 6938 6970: 0.08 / 5.08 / 6.1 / 6.8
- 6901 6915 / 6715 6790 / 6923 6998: 0.13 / 5.08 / 5.6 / 6.73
